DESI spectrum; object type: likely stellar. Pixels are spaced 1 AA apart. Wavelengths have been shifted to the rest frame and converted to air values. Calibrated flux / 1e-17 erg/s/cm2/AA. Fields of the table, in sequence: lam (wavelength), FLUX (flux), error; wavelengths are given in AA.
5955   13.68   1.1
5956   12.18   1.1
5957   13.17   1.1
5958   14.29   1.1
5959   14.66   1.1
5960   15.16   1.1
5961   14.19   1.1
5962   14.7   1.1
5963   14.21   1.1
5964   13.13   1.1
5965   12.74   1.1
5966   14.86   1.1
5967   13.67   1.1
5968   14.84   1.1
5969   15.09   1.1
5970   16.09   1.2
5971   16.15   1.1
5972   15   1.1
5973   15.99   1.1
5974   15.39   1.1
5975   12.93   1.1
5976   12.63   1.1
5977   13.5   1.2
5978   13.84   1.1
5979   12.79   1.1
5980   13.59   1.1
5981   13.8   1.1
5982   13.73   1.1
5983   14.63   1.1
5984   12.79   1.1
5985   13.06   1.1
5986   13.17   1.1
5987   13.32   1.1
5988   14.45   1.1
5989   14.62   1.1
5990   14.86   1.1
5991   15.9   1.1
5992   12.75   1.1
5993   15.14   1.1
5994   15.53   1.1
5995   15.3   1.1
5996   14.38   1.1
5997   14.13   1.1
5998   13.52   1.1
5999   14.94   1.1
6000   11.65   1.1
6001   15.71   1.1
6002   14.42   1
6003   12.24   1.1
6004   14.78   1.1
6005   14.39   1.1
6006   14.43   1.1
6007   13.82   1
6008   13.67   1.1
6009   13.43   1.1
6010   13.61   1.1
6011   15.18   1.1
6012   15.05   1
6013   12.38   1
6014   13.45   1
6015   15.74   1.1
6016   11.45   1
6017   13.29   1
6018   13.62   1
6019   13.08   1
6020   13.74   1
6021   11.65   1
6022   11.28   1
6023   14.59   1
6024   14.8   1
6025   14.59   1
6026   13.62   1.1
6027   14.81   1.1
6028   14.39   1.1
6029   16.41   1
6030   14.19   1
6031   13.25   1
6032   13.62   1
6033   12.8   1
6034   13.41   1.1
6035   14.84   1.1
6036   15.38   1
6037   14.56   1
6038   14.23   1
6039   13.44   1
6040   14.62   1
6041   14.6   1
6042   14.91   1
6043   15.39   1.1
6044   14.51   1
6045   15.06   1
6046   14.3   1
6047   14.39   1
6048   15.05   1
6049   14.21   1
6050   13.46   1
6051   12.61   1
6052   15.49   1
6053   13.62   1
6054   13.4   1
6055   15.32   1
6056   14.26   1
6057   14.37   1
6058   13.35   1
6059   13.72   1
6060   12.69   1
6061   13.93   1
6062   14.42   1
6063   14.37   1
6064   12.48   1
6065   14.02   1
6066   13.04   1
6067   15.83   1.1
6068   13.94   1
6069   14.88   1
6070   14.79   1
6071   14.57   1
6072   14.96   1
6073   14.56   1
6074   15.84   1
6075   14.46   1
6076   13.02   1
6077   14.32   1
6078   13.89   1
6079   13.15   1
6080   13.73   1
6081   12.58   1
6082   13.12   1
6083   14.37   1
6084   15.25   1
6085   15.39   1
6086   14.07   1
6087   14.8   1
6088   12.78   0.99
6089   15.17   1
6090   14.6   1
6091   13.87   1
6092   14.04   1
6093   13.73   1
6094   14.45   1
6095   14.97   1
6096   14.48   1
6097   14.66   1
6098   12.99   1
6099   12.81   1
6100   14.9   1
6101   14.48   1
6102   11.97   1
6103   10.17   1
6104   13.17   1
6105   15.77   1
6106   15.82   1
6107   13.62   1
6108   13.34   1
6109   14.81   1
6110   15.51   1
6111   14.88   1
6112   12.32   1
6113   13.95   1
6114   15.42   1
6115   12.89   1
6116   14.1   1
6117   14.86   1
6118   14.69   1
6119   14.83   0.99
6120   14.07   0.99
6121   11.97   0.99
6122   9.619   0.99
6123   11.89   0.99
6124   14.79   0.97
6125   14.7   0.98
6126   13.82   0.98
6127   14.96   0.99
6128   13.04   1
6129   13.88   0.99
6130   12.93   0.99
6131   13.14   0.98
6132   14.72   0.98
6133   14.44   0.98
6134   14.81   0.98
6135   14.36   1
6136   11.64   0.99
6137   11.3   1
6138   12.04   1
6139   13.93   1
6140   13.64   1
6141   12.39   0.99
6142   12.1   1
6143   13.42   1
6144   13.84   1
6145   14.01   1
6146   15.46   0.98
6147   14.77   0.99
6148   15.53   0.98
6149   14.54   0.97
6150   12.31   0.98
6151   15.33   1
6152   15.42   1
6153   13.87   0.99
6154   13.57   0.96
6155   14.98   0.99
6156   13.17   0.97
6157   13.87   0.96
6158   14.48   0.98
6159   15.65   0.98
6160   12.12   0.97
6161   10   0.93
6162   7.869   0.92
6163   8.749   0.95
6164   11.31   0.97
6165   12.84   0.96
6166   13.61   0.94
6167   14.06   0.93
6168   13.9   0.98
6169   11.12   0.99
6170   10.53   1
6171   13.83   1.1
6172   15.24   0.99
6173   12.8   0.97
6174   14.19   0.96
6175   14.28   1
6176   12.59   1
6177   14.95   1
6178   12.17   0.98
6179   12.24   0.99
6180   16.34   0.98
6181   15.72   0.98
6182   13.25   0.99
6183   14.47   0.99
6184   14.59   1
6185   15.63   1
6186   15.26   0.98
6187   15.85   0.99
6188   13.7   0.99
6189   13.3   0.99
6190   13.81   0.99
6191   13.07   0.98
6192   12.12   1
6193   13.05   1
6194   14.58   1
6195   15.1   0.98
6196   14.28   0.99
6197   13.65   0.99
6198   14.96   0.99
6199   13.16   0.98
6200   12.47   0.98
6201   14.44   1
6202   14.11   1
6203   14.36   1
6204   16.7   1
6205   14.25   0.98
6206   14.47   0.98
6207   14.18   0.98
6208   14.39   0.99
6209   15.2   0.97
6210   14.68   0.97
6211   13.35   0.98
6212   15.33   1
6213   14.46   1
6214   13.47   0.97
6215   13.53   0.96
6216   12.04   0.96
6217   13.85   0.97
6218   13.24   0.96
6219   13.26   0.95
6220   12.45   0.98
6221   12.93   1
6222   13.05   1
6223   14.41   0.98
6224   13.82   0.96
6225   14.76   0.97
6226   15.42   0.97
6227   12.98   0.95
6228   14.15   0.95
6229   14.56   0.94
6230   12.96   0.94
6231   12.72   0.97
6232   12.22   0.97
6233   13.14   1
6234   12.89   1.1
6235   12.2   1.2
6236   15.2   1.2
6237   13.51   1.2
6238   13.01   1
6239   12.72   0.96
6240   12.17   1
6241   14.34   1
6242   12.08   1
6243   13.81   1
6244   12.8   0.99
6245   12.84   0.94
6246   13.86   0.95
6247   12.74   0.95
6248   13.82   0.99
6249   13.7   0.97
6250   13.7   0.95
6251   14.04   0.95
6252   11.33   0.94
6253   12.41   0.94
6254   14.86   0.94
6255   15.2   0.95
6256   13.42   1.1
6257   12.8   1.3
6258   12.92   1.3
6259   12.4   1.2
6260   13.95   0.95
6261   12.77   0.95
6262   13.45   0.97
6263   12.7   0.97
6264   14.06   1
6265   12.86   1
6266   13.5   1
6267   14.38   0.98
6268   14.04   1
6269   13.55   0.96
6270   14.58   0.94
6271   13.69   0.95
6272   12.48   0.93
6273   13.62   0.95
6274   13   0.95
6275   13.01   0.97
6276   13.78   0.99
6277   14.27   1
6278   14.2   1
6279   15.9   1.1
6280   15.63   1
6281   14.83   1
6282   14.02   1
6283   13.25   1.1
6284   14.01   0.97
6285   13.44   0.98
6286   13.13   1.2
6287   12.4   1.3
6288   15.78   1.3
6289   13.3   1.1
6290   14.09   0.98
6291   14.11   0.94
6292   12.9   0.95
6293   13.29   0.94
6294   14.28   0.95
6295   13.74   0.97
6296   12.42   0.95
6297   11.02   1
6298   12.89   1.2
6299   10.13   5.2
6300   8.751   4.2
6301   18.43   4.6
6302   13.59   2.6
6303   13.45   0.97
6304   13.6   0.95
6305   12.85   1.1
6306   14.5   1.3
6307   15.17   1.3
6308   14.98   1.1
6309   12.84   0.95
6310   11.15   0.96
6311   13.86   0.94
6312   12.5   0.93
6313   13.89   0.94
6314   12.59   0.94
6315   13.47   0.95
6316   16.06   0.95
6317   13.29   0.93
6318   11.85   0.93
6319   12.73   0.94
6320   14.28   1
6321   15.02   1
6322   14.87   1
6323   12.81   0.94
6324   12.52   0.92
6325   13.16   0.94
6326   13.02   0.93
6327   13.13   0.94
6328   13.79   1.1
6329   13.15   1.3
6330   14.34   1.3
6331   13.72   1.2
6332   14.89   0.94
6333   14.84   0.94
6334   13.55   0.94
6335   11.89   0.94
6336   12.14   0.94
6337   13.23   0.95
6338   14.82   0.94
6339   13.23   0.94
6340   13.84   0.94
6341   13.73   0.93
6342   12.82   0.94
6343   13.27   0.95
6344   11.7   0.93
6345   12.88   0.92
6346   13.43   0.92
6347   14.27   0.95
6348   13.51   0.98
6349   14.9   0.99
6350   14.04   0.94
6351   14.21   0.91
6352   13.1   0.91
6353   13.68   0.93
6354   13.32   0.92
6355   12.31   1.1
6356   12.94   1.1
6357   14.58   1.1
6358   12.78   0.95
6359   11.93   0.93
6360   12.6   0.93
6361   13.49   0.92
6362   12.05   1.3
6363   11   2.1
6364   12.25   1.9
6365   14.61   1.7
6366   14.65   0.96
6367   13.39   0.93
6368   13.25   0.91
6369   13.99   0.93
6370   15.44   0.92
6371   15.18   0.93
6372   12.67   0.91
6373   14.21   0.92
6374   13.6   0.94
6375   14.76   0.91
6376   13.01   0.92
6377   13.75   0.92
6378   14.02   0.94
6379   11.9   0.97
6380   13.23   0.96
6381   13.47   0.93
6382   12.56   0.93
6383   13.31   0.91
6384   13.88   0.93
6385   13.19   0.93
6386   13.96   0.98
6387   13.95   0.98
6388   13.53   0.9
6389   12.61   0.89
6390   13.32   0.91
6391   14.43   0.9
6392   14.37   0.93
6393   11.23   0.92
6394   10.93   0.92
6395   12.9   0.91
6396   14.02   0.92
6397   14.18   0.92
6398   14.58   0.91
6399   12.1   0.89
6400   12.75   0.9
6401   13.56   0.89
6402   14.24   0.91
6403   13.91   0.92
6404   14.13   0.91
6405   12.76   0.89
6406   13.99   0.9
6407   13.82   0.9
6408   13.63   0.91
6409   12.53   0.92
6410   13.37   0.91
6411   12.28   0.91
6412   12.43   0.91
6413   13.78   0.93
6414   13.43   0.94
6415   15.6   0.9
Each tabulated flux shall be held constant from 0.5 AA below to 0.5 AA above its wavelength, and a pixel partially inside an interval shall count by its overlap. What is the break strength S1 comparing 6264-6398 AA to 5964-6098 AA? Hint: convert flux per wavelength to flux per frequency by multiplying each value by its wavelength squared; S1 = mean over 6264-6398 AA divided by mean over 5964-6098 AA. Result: 1.05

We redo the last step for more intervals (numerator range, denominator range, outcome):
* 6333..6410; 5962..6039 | 1.07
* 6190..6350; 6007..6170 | 1.04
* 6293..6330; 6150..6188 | 1.03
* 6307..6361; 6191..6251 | 1.02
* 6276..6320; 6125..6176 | 1.06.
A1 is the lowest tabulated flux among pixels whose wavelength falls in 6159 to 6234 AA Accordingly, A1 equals 7.869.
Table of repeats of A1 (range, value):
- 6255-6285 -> 12.4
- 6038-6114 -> 10.17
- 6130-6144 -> 11.3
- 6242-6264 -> 11.33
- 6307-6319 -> 11.15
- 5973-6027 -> 11.28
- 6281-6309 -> 8.751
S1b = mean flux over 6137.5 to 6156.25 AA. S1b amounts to 13.9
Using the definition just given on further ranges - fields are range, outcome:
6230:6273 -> 13.3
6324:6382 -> 13.4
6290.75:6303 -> 13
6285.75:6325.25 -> 13.4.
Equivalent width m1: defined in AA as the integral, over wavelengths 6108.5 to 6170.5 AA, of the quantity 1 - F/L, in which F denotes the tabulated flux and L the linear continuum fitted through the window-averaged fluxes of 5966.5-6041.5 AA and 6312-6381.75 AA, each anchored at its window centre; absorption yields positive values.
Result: 1.8 AA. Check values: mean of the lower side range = 14.1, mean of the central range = 13.4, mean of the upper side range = 13.5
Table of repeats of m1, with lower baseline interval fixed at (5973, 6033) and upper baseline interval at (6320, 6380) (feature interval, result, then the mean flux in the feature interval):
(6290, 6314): 0.5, 13.2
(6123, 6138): 0.1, 13.6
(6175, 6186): -0.4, 14.2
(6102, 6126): 0.1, 13.8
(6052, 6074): -0.5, 14.2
